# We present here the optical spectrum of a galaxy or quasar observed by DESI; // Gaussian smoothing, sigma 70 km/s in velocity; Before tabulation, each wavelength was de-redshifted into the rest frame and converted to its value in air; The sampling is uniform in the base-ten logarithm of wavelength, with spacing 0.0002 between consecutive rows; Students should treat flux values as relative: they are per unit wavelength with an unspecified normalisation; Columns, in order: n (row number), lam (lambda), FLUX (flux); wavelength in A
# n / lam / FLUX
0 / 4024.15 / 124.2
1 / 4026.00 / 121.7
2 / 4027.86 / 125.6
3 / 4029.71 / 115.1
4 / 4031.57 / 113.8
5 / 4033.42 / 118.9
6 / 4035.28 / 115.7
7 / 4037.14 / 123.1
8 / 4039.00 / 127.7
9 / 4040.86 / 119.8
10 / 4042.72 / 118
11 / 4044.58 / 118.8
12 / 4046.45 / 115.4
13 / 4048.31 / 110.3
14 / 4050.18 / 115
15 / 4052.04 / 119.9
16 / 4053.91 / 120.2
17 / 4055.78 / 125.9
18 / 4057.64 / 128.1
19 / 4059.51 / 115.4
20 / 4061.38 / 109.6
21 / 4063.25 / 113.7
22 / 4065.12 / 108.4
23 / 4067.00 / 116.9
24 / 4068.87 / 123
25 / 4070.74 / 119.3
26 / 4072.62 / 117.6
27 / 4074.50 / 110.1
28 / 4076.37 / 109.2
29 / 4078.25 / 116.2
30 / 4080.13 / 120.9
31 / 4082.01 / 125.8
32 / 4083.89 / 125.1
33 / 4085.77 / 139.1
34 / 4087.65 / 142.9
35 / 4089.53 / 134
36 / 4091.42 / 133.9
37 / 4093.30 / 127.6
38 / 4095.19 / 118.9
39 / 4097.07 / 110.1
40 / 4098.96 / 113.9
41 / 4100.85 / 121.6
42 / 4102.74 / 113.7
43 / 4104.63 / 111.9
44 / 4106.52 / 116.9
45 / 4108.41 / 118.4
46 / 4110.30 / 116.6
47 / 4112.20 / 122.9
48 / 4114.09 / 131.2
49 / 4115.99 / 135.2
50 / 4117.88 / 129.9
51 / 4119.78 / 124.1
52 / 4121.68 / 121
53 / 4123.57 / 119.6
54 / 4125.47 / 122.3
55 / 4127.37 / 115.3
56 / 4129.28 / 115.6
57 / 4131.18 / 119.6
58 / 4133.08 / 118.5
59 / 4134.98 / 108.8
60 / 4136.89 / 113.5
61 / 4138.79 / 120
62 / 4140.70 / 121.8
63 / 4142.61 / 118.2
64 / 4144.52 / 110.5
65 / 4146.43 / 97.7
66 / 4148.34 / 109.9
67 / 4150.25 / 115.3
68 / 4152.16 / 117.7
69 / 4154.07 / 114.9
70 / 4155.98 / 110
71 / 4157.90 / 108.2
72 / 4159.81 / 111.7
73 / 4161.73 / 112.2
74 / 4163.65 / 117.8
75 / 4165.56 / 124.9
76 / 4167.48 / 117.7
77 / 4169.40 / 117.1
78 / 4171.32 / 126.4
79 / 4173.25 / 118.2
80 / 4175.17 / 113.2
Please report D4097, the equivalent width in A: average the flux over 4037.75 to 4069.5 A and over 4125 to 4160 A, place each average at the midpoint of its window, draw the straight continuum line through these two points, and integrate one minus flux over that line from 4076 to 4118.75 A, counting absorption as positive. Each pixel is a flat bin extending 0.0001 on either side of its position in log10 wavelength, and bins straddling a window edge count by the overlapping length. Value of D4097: -2.7 A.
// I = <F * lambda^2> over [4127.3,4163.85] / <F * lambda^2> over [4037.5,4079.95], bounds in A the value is 1.01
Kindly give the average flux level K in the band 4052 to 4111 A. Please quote 120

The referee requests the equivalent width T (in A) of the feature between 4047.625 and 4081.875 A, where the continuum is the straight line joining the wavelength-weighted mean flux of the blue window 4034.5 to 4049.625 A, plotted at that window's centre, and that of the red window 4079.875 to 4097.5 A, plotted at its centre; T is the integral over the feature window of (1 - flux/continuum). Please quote 1.8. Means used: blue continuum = 118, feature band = 117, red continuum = 129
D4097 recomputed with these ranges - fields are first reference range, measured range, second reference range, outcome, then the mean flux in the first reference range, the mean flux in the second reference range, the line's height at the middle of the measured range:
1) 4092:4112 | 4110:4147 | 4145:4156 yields -1.7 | 117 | 111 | 114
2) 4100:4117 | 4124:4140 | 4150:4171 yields 0.2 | 121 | 116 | 119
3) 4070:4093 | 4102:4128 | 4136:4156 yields -0.6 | 125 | 114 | 119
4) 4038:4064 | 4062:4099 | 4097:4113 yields -1.3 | 118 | 116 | 117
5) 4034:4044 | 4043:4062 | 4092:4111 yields 0.3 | 121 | 117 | 120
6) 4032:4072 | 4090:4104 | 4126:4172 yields -0.4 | 118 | 115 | 117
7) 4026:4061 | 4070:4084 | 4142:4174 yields 0.0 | 119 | 115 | 118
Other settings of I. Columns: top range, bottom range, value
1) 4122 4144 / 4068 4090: 0.98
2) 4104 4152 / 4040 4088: 1.02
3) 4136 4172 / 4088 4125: 0.96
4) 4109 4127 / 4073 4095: 1.01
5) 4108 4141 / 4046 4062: 1.06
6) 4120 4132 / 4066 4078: 1.06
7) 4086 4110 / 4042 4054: 1.08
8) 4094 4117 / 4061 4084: 1.04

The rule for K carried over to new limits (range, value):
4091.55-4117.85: 121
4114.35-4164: 117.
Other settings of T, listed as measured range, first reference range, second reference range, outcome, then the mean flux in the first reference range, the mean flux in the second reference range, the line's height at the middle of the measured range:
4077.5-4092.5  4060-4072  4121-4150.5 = -1.9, 115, 115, 115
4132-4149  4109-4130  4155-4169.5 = 0.8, 123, 115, 119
